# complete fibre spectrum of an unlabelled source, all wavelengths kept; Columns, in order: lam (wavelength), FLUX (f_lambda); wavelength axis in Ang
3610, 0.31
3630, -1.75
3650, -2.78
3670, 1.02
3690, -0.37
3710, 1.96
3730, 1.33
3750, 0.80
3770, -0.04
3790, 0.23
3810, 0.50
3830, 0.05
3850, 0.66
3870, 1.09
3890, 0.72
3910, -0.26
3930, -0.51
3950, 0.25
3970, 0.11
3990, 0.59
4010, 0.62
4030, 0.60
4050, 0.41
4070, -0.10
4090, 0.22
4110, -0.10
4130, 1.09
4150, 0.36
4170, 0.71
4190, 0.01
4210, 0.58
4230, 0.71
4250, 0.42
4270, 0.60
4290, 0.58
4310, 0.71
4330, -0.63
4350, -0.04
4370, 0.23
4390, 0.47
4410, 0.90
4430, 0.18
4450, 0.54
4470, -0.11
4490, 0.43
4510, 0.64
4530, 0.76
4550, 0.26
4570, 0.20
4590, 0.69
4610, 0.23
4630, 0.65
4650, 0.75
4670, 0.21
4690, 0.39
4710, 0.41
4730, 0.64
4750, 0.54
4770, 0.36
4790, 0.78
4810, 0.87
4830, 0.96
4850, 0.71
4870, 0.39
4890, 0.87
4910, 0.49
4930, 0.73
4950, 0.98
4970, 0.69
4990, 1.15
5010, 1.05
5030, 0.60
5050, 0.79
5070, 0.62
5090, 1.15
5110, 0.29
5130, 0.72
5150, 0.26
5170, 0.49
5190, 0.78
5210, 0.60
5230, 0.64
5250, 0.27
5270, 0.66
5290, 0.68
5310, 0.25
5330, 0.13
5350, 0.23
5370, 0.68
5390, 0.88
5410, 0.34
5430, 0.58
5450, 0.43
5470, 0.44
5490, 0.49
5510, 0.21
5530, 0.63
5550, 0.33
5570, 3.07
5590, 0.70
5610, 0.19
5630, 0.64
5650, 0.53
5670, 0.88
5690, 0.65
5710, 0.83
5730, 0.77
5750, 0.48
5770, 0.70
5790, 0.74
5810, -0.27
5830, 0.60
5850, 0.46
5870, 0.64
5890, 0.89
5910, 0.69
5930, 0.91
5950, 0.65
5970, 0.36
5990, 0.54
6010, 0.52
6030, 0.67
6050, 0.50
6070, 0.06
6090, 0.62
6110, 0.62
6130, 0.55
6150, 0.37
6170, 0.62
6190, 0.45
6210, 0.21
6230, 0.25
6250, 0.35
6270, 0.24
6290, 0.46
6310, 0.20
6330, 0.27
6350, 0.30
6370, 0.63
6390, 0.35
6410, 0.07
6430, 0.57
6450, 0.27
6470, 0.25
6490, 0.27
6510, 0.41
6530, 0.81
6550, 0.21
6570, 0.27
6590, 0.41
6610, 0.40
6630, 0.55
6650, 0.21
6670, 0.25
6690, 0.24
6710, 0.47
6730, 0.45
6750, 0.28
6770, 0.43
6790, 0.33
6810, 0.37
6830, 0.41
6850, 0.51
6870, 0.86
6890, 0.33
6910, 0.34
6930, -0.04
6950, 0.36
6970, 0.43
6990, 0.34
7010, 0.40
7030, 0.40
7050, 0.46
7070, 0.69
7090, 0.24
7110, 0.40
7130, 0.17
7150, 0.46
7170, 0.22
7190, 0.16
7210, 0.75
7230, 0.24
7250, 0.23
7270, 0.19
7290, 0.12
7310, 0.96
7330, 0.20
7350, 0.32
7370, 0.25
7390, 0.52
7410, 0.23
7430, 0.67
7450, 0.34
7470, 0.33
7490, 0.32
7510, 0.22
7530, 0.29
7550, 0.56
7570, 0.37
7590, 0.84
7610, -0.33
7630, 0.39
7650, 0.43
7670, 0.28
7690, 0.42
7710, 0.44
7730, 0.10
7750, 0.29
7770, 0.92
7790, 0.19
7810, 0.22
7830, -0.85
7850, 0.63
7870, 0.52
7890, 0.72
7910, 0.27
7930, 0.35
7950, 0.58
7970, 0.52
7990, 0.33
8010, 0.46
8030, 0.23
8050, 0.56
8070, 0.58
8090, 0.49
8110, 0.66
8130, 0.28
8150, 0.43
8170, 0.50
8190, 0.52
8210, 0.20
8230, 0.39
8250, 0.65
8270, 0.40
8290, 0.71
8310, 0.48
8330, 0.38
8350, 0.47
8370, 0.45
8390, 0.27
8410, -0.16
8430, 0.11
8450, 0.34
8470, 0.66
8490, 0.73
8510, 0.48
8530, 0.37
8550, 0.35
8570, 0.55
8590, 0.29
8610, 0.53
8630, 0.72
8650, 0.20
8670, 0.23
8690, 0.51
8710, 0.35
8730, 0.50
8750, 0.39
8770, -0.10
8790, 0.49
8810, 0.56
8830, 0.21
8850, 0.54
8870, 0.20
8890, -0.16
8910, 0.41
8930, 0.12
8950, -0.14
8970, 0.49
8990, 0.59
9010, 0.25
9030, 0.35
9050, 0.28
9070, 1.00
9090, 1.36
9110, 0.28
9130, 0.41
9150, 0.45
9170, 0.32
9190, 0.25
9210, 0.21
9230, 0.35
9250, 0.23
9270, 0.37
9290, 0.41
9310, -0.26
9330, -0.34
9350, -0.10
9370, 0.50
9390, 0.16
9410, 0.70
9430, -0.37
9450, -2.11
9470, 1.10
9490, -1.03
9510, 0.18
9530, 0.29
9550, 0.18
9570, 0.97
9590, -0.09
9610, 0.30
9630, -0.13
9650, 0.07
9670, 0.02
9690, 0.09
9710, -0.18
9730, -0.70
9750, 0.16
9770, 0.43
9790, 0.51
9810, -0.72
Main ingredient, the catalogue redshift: 0.18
